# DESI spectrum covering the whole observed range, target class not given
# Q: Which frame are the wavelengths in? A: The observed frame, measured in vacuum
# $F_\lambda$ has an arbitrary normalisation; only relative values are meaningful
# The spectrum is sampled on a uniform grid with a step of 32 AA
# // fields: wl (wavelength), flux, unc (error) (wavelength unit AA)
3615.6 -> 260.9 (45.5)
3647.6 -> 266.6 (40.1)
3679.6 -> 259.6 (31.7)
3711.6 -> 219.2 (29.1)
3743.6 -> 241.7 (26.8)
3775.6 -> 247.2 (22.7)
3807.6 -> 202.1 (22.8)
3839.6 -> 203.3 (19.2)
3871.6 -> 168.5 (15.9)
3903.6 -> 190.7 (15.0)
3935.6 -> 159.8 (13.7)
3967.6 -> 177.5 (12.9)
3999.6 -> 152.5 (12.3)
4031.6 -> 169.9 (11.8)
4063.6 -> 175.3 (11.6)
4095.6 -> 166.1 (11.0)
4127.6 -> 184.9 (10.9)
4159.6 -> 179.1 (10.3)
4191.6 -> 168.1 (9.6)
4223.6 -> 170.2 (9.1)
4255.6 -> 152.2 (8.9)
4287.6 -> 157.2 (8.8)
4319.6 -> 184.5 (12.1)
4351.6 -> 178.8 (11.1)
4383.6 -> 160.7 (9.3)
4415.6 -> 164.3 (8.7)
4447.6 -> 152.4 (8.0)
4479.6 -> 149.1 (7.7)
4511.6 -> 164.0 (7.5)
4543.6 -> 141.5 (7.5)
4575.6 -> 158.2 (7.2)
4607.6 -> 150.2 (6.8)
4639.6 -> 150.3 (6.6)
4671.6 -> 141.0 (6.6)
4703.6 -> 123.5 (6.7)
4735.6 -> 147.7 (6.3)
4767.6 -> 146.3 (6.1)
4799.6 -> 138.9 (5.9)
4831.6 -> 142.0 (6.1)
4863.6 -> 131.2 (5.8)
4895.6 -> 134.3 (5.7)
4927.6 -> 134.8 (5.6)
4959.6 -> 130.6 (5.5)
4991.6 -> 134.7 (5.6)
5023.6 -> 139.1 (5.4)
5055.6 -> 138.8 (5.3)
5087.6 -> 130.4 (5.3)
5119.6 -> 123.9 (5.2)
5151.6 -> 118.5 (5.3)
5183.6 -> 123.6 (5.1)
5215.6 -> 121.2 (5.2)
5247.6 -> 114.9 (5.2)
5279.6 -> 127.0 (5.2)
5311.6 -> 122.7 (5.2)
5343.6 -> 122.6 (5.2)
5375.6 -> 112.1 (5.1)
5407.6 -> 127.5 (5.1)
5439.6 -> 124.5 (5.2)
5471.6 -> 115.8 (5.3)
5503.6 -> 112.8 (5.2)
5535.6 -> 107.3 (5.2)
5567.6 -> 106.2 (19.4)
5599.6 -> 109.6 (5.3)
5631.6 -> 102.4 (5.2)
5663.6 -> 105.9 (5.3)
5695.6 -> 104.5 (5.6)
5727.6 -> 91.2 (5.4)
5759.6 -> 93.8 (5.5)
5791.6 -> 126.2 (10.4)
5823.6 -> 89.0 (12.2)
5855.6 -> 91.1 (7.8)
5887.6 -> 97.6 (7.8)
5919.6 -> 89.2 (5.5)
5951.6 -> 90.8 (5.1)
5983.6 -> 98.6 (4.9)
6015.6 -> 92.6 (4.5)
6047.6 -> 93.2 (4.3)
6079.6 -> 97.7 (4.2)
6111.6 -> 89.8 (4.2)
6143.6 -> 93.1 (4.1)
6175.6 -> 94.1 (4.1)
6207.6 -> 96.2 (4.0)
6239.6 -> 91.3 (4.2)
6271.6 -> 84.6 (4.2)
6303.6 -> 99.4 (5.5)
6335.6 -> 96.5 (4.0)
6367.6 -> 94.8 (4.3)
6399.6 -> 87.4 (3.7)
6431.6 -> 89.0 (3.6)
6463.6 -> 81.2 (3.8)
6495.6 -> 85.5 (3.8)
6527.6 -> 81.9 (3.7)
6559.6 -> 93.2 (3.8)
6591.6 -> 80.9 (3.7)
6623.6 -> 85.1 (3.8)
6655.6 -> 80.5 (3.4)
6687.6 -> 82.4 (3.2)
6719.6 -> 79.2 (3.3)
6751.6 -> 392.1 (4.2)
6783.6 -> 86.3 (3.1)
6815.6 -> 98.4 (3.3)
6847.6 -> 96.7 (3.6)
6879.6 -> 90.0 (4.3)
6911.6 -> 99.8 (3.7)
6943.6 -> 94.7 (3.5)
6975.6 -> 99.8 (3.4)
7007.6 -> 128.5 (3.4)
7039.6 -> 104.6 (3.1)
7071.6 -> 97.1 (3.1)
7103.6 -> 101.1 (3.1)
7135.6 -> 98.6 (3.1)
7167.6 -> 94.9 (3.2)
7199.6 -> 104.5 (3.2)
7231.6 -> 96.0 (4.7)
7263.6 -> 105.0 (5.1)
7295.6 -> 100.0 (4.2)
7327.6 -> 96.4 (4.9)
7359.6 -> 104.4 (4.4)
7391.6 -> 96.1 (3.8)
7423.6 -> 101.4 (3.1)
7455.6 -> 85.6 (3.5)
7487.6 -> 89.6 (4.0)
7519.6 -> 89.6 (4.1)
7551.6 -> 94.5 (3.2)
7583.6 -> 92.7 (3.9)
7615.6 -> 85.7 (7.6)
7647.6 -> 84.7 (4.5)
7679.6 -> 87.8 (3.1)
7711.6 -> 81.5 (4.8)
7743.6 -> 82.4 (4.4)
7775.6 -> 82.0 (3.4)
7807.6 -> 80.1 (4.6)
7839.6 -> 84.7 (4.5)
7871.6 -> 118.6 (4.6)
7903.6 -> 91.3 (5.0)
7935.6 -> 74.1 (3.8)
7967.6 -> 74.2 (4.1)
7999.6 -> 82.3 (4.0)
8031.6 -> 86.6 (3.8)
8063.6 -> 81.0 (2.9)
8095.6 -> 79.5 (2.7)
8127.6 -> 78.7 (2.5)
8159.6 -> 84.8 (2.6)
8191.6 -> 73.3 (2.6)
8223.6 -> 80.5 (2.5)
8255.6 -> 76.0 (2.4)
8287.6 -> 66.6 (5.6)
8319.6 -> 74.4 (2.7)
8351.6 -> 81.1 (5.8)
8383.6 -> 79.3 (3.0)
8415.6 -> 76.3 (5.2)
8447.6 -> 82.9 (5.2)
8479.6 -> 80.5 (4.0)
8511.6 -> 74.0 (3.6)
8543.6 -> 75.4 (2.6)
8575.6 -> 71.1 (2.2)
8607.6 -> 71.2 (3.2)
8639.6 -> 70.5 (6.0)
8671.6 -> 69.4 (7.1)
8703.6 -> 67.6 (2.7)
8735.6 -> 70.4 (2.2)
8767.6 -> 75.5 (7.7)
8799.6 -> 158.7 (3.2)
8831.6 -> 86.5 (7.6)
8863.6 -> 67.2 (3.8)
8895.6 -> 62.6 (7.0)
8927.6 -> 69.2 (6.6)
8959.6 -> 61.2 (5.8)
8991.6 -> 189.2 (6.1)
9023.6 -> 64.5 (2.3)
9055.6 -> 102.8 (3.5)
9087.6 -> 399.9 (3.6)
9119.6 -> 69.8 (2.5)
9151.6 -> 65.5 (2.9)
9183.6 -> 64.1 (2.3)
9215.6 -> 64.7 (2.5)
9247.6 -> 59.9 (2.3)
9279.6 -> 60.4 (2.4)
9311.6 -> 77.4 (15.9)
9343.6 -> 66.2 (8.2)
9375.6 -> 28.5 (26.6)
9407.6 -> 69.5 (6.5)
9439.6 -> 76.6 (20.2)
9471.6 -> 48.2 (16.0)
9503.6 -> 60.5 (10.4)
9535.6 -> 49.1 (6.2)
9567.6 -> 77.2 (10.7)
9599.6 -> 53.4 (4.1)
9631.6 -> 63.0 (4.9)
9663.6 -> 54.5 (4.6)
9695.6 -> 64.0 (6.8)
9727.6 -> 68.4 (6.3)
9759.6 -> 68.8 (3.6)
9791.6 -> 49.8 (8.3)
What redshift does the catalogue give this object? 0.81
